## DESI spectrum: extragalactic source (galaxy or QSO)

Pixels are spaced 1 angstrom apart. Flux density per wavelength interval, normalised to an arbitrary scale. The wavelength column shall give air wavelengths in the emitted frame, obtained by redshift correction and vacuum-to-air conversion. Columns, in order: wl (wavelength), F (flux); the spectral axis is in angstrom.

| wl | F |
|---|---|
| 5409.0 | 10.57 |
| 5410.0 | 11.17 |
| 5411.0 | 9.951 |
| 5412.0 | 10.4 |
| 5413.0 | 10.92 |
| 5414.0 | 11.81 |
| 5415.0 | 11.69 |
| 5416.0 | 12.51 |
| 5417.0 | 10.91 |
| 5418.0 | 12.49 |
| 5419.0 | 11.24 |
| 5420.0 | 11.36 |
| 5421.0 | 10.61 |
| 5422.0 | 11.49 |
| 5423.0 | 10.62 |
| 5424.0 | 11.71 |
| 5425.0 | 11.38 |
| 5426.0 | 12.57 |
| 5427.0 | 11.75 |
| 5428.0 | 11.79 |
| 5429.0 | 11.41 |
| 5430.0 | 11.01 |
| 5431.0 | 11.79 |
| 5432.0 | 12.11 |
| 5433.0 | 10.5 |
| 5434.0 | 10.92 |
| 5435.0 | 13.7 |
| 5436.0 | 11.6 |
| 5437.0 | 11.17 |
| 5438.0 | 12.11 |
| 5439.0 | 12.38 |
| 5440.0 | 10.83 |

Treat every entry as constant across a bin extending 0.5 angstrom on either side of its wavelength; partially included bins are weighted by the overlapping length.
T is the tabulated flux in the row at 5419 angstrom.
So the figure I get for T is 11.24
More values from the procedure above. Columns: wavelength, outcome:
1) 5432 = 12.11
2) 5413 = 10.92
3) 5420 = 11.36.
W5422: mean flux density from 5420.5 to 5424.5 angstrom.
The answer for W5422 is 11.1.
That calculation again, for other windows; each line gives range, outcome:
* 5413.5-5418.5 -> 11.9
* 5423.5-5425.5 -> 11.5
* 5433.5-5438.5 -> 11.9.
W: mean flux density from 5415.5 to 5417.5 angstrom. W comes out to 11.7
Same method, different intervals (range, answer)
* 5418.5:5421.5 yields 11.1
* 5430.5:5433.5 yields 11.5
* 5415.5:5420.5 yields 11.7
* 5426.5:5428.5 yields 11.8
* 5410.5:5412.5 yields 10.2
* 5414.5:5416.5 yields 12.1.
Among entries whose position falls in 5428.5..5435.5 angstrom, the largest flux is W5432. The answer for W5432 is 13.7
